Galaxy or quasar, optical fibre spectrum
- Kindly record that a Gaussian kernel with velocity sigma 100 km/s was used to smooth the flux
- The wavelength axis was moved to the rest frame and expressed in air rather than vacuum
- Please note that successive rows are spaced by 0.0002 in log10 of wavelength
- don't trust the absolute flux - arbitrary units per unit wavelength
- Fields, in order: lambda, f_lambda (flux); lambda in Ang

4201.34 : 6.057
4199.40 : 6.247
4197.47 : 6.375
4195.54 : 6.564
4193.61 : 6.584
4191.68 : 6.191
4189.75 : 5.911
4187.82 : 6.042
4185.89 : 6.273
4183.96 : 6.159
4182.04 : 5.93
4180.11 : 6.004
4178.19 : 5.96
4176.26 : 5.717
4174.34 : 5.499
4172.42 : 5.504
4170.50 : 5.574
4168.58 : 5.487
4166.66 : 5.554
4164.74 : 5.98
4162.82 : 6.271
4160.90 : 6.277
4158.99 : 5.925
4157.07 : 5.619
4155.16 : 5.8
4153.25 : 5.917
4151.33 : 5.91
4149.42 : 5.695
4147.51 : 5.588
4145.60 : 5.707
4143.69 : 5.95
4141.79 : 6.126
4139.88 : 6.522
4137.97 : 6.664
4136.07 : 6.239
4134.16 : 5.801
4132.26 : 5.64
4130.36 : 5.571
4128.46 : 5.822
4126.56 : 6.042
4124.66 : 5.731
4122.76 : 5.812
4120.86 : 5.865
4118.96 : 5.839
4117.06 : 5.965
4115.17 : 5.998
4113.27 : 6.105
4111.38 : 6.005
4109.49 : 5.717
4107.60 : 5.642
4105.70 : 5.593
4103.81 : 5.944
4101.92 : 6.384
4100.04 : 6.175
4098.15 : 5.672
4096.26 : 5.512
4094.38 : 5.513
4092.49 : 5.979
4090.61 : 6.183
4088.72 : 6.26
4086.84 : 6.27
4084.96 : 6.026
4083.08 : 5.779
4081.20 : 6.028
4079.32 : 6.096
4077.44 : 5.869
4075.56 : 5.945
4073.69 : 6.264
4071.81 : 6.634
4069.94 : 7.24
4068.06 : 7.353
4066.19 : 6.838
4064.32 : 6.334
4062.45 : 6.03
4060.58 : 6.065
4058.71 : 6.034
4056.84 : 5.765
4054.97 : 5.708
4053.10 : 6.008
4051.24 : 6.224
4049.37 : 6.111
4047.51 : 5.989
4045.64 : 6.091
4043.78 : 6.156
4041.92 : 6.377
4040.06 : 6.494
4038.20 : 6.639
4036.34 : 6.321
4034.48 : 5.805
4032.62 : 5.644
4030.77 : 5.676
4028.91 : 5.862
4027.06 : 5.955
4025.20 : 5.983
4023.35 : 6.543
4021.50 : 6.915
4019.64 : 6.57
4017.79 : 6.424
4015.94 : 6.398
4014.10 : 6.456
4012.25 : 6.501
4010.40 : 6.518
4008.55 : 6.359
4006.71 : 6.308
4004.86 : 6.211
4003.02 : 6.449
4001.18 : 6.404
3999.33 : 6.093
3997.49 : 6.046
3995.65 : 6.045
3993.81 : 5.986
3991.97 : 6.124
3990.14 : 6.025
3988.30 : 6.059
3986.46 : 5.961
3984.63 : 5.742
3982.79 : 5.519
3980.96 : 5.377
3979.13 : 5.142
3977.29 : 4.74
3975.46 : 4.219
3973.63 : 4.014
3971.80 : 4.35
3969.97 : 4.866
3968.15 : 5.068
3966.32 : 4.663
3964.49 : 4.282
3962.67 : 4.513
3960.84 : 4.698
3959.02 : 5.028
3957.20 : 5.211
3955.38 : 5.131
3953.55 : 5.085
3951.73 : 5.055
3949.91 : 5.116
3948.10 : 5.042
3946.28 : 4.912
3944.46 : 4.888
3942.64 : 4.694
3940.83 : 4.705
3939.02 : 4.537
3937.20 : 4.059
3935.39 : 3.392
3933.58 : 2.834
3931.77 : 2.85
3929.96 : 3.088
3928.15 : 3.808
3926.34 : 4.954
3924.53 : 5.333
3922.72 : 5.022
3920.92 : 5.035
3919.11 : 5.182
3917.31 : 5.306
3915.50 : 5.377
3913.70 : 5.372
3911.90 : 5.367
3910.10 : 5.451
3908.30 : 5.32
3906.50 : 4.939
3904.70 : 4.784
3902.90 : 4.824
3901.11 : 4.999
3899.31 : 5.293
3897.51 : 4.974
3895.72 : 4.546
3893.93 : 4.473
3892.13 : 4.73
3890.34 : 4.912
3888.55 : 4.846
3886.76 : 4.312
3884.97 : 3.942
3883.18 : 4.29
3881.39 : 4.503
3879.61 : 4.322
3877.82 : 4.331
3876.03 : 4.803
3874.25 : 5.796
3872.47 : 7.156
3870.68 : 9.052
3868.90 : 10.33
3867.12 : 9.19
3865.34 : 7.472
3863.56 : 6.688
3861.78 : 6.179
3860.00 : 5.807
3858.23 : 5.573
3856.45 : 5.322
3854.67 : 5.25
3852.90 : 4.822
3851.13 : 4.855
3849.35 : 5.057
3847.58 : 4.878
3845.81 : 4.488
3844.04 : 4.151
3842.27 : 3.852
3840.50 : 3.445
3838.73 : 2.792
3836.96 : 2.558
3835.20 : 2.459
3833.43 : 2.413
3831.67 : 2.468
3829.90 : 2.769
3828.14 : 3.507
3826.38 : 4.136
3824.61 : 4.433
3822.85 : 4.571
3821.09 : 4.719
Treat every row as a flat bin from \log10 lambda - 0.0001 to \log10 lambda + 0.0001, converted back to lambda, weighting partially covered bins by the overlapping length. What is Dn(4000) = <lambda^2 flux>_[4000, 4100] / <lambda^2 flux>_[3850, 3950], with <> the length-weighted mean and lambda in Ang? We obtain 1.30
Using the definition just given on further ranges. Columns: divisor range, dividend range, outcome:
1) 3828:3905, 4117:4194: 1.38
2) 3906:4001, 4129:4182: 1.30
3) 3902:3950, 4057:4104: 1.43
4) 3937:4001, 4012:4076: 1.26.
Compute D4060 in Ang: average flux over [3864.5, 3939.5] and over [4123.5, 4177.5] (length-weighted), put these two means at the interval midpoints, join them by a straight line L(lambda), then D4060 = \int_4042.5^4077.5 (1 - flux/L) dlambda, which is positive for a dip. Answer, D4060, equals -4.2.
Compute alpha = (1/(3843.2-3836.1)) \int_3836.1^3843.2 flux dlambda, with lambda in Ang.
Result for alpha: 3.17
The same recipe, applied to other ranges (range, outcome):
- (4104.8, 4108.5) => 5.6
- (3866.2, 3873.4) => 8.91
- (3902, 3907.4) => 4.85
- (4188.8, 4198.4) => 6.33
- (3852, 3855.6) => 5.04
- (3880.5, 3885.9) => 4.24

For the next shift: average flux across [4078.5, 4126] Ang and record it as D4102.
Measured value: 5.92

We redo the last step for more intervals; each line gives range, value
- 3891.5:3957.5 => 4.74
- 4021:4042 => 6.16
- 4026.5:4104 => 6.13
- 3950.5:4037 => 5.67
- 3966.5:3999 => 5.37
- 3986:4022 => 6.29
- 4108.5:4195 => 5.93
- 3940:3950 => 4.88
